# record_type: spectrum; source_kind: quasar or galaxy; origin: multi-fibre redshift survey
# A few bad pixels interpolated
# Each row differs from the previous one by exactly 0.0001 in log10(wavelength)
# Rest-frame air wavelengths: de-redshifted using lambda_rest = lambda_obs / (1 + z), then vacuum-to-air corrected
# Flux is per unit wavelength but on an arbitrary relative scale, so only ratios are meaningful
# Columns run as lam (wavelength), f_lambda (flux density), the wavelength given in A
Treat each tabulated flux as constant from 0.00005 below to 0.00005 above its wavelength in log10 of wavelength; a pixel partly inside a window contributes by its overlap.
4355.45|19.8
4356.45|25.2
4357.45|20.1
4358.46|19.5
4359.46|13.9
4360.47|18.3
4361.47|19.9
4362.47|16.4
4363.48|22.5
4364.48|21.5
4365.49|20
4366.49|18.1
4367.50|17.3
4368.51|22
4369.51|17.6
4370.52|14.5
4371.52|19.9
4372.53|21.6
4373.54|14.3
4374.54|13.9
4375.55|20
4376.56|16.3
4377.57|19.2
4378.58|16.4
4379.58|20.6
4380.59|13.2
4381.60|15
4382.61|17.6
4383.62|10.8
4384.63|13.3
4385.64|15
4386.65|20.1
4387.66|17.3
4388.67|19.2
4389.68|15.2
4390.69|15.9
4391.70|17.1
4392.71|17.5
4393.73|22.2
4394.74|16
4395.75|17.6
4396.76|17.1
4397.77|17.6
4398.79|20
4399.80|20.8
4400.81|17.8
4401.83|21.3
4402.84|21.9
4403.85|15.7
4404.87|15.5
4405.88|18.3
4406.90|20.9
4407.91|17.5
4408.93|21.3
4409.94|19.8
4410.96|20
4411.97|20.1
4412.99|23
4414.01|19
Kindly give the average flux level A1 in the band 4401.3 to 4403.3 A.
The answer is 21.5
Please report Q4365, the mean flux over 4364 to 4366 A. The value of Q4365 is 20.7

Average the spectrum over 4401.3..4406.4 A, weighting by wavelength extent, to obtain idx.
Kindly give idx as 18.5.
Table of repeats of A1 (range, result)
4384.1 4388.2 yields 16.4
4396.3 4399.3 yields 18.2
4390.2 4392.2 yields 16.5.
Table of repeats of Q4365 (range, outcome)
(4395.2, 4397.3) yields 17.4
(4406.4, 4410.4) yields 19.9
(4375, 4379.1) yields 17.9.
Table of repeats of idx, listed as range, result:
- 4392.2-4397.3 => 18.1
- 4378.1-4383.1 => 16.6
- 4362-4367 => 19.7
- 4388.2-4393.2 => 17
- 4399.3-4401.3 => 19.3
